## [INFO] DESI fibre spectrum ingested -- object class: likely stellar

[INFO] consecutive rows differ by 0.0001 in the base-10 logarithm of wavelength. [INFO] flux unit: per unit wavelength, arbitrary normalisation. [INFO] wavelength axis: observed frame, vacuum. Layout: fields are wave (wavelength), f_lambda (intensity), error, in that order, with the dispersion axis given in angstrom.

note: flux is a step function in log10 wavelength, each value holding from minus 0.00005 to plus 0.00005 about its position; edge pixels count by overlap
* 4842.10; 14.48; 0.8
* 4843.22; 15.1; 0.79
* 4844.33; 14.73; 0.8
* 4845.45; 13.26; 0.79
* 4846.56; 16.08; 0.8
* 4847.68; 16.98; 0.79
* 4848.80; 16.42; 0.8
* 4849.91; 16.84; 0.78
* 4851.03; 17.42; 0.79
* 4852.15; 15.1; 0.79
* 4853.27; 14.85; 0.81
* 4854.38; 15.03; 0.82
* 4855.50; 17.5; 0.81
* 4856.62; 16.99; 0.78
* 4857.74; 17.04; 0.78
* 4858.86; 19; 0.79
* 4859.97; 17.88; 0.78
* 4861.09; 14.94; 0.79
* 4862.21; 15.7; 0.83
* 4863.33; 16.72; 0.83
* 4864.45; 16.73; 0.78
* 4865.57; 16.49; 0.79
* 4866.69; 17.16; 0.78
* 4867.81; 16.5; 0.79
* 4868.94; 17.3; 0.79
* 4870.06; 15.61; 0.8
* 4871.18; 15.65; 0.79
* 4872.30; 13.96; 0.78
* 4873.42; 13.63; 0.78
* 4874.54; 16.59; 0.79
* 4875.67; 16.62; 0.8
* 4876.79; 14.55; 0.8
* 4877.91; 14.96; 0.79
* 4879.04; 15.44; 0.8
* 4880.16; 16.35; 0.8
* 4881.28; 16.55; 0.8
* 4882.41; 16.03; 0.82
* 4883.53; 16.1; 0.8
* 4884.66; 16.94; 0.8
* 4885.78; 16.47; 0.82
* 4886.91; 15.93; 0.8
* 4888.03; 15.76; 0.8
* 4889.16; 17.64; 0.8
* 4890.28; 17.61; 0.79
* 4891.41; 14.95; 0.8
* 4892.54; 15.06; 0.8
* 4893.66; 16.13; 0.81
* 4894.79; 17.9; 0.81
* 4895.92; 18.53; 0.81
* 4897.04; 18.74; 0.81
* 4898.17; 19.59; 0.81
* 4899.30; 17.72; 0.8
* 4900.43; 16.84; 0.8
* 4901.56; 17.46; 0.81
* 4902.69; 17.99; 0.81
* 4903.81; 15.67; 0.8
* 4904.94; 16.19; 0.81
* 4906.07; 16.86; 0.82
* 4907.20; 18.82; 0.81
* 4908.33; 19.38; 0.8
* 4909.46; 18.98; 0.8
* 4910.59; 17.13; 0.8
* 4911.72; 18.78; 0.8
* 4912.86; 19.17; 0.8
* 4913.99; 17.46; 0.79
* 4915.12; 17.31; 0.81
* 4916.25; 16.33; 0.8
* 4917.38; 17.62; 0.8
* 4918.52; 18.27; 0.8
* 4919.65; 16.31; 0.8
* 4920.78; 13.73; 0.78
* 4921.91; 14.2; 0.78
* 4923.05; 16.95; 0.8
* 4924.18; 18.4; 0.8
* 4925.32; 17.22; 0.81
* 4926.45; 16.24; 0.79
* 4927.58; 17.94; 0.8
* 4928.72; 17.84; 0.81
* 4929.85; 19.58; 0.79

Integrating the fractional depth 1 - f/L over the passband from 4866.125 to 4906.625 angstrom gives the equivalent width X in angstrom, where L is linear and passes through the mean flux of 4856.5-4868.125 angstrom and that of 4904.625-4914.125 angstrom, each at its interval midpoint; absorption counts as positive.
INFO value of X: 2.4 angstrom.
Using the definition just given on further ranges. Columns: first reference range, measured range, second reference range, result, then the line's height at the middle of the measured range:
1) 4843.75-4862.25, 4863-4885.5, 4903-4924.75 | 0.81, 16.6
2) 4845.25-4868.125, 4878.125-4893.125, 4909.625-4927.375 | 0.50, 16.7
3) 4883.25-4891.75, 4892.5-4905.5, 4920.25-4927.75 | -0.78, 16.4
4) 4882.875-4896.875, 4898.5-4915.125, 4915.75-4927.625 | -1.13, 16.6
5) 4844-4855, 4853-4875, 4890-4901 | -0.12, 16.2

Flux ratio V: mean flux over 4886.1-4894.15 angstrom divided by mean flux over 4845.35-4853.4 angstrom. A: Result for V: 1.0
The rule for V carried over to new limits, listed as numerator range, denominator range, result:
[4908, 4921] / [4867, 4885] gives 1.11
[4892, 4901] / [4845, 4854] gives 1.11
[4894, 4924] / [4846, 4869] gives 1.05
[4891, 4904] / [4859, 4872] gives 1.05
